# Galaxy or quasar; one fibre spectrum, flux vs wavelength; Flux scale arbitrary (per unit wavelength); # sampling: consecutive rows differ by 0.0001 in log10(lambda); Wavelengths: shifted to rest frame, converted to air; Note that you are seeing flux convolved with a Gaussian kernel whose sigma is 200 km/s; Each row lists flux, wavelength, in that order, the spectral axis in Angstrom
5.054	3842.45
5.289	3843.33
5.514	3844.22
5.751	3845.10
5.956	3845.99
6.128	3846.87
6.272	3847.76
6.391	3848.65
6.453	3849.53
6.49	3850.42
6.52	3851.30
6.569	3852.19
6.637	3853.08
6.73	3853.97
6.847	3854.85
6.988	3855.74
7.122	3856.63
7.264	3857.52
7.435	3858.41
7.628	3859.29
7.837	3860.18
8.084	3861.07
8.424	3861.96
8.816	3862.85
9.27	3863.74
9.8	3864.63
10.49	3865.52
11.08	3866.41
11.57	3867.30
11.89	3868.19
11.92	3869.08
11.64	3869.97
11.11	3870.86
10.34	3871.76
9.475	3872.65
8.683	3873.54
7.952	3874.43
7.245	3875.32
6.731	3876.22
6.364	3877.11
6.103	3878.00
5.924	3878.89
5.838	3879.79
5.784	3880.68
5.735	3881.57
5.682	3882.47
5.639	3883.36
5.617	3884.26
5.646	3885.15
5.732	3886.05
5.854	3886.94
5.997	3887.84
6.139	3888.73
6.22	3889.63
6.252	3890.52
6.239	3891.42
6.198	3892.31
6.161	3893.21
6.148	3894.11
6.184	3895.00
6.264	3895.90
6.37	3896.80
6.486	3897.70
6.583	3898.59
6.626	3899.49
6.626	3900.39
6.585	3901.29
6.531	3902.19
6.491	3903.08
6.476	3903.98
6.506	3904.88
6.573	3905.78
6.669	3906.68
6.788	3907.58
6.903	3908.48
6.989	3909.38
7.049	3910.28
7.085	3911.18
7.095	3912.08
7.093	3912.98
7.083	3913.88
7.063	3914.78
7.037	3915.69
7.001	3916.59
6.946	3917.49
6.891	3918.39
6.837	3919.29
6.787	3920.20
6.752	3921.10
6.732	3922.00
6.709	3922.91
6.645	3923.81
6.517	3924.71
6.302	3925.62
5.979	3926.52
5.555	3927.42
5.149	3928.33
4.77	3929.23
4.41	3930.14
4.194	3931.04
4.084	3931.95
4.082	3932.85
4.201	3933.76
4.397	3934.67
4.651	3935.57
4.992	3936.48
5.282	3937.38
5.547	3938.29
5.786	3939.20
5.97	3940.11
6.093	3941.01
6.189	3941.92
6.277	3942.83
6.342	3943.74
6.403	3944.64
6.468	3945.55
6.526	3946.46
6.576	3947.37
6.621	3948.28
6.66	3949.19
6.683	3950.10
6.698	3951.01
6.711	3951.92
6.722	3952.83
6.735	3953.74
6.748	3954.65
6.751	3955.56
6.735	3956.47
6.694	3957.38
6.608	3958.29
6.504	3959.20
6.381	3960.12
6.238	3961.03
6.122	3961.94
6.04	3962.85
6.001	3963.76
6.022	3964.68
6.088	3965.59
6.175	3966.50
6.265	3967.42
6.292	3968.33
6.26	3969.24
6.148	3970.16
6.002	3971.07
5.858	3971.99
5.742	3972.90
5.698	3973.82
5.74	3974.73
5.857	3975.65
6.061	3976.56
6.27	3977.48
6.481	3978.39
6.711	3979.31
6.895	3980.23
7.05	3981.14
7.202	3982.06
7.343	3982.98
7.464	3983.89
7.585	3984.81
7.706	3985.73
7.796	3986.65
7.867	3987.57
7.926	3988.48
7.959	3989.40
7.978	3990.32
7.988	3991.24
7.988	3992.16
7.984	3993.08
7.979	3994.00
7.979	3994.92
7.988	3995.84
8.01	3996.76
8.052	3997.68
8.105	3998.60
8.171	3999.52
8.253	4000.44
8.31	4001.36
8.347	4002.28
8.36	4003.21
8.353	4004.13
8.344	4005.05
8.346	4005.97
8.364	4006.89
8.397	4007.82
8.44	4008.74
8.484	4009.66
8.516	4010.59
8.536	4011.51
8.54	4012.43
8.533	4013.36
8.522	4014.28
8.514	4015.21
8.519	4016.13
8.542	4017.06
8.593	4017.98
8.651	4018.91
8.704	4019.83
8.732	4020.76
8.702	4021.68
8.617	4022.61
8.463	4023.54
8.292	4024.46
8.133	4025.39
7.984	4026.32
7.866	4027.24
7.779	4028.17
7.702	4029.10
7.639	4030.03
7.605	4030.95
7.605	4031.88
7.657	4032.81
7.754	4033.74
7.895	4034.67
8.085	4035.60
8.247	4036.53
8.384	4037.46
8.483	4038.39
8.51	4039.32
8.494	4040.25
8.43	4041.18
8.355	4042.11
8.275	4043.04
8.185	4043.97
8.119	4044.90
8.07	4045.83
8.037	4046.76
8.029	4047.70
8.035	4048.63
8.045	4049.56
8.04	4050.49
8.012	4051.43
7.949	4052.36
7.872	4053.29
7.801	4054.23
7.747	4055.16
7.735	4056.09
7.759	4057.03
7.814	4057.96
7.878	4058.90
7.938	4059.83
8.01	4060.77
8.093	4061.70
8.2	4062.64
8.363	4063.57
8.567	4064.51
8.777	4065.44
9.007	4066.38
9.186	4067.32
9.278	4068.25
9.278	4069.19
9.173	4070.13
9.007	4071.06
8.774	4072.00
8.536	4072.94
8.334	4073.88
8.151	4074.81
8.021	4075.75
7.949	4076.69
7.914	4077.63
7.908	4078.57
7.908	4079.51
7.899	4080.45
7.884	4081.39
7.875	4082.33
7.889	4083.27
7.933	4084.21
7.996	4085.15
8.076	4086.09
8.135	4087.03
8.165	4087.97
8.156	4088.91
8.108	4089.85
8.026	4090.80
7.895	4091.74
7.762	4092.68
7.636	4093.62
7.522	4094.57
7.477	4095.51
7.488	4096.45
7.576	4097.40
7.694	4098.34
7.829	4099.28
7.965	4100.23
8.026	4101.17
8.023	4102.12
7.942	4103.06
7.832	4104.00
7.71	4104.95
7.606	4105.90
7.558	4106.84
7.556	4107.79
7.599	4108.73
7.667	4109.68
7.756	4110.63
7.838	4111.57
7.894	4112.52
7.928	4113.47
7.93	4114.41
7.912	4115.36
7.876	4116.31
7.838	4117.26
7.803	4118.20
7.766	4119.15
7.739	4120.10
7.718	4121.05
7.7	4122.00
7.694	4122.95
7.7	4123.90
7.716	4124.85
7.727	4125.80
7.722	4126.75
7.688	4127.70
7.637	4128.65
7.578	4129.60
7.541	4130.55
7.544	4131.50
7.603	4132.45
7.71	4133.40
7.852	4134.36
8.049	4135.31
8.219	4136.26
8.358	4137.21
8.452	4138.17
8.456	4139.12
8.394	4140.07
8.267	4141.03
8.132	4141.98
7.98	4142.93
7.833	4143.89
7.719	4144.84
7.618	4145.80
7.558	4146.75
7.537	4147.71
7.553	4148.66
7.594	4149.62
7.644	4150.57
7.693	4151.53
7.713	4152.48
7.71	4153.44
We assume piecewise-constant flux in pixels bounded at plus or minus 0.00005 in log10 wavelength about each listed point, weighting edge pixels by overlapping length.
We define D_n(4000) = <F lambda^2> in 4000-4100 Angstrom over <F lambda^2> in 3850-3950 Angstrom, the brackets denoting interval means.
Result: 1.3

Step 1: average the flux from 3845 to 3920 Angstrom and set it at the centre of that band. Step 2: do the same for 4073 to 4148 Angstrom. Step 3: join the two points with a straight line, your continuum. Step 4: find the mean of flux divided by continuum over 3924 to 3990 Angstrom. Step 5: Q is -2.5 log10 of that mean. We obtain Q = 0.191 mag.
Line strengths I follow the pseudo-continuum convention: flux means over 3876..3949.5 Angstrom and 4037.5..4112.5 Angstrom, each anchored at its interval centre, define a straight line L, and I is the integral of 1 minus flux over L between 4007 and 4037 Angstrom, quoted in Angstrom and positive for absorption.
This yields -3.3 Angstrom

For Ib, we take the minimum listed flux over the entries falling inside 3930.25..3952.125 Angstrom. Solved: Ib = 4.082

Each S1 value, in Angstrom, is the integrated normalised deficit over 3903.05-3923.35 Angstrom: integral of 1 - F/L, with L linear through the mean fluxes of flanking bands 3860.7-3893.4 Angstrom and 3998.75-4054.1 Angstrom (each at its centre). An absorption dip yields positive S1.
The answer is 2.7 Angstrom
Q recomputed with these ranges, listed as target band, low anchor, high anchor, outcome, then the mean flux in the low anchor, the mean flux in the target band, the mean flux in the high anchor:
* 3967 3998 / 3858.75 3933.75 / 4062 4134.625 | 0.05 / 7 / 7.06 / 7.98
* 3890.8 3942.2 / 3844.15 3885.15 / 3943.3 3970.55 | 0.14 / 7.69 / 6.16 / 6.44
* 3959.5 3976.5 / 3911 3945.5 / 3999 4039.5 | 0.15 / 5.97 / 6.06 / 8.28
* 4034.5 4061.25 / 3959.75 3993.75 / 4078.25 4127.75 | -0.10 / 6.75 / 8.08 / 7.82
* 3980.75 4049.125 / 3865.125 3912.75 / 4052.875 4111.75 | -0.05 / 7.21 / 8.14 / 8.05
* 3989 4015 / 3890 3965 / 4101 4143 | -0.20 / 6.26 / 8.25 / 7.85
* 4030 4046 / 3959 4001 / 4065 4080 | -0.02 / 6.97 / 8.12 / 8.57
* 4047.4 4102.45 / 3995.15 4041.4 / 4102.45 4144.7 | -0.01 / 8.27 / 8.1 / 7.84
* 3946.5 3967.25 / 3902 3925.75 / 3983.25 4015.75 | 0.16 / 6.81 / 6.47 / 8.16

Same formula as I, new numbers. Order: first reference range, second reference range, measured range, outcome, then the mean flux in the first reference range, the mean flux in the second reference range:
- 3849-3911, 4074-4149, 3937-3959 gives 3.1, 7.29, 7.85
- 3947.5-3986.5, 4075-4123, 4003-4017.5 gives -3.2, 6.5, 7.84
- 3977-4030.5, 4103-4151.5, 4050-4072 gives -1.1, 8.04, 7.81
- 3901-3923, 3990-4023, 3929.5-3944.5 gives 4.3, 6.83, 8.35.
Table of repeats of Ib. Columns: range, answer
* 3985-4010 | 7.706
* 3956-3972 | 5.858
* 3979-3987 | 6.711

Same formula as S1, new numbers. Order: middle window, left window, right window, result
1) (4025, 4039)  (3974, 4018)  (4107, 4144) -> -0.2 Angstrom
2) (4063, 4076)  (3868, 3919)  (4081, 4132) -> -1.9 Angstrom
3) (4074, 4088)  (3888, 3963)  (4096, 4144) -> -0.9 Angstrom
